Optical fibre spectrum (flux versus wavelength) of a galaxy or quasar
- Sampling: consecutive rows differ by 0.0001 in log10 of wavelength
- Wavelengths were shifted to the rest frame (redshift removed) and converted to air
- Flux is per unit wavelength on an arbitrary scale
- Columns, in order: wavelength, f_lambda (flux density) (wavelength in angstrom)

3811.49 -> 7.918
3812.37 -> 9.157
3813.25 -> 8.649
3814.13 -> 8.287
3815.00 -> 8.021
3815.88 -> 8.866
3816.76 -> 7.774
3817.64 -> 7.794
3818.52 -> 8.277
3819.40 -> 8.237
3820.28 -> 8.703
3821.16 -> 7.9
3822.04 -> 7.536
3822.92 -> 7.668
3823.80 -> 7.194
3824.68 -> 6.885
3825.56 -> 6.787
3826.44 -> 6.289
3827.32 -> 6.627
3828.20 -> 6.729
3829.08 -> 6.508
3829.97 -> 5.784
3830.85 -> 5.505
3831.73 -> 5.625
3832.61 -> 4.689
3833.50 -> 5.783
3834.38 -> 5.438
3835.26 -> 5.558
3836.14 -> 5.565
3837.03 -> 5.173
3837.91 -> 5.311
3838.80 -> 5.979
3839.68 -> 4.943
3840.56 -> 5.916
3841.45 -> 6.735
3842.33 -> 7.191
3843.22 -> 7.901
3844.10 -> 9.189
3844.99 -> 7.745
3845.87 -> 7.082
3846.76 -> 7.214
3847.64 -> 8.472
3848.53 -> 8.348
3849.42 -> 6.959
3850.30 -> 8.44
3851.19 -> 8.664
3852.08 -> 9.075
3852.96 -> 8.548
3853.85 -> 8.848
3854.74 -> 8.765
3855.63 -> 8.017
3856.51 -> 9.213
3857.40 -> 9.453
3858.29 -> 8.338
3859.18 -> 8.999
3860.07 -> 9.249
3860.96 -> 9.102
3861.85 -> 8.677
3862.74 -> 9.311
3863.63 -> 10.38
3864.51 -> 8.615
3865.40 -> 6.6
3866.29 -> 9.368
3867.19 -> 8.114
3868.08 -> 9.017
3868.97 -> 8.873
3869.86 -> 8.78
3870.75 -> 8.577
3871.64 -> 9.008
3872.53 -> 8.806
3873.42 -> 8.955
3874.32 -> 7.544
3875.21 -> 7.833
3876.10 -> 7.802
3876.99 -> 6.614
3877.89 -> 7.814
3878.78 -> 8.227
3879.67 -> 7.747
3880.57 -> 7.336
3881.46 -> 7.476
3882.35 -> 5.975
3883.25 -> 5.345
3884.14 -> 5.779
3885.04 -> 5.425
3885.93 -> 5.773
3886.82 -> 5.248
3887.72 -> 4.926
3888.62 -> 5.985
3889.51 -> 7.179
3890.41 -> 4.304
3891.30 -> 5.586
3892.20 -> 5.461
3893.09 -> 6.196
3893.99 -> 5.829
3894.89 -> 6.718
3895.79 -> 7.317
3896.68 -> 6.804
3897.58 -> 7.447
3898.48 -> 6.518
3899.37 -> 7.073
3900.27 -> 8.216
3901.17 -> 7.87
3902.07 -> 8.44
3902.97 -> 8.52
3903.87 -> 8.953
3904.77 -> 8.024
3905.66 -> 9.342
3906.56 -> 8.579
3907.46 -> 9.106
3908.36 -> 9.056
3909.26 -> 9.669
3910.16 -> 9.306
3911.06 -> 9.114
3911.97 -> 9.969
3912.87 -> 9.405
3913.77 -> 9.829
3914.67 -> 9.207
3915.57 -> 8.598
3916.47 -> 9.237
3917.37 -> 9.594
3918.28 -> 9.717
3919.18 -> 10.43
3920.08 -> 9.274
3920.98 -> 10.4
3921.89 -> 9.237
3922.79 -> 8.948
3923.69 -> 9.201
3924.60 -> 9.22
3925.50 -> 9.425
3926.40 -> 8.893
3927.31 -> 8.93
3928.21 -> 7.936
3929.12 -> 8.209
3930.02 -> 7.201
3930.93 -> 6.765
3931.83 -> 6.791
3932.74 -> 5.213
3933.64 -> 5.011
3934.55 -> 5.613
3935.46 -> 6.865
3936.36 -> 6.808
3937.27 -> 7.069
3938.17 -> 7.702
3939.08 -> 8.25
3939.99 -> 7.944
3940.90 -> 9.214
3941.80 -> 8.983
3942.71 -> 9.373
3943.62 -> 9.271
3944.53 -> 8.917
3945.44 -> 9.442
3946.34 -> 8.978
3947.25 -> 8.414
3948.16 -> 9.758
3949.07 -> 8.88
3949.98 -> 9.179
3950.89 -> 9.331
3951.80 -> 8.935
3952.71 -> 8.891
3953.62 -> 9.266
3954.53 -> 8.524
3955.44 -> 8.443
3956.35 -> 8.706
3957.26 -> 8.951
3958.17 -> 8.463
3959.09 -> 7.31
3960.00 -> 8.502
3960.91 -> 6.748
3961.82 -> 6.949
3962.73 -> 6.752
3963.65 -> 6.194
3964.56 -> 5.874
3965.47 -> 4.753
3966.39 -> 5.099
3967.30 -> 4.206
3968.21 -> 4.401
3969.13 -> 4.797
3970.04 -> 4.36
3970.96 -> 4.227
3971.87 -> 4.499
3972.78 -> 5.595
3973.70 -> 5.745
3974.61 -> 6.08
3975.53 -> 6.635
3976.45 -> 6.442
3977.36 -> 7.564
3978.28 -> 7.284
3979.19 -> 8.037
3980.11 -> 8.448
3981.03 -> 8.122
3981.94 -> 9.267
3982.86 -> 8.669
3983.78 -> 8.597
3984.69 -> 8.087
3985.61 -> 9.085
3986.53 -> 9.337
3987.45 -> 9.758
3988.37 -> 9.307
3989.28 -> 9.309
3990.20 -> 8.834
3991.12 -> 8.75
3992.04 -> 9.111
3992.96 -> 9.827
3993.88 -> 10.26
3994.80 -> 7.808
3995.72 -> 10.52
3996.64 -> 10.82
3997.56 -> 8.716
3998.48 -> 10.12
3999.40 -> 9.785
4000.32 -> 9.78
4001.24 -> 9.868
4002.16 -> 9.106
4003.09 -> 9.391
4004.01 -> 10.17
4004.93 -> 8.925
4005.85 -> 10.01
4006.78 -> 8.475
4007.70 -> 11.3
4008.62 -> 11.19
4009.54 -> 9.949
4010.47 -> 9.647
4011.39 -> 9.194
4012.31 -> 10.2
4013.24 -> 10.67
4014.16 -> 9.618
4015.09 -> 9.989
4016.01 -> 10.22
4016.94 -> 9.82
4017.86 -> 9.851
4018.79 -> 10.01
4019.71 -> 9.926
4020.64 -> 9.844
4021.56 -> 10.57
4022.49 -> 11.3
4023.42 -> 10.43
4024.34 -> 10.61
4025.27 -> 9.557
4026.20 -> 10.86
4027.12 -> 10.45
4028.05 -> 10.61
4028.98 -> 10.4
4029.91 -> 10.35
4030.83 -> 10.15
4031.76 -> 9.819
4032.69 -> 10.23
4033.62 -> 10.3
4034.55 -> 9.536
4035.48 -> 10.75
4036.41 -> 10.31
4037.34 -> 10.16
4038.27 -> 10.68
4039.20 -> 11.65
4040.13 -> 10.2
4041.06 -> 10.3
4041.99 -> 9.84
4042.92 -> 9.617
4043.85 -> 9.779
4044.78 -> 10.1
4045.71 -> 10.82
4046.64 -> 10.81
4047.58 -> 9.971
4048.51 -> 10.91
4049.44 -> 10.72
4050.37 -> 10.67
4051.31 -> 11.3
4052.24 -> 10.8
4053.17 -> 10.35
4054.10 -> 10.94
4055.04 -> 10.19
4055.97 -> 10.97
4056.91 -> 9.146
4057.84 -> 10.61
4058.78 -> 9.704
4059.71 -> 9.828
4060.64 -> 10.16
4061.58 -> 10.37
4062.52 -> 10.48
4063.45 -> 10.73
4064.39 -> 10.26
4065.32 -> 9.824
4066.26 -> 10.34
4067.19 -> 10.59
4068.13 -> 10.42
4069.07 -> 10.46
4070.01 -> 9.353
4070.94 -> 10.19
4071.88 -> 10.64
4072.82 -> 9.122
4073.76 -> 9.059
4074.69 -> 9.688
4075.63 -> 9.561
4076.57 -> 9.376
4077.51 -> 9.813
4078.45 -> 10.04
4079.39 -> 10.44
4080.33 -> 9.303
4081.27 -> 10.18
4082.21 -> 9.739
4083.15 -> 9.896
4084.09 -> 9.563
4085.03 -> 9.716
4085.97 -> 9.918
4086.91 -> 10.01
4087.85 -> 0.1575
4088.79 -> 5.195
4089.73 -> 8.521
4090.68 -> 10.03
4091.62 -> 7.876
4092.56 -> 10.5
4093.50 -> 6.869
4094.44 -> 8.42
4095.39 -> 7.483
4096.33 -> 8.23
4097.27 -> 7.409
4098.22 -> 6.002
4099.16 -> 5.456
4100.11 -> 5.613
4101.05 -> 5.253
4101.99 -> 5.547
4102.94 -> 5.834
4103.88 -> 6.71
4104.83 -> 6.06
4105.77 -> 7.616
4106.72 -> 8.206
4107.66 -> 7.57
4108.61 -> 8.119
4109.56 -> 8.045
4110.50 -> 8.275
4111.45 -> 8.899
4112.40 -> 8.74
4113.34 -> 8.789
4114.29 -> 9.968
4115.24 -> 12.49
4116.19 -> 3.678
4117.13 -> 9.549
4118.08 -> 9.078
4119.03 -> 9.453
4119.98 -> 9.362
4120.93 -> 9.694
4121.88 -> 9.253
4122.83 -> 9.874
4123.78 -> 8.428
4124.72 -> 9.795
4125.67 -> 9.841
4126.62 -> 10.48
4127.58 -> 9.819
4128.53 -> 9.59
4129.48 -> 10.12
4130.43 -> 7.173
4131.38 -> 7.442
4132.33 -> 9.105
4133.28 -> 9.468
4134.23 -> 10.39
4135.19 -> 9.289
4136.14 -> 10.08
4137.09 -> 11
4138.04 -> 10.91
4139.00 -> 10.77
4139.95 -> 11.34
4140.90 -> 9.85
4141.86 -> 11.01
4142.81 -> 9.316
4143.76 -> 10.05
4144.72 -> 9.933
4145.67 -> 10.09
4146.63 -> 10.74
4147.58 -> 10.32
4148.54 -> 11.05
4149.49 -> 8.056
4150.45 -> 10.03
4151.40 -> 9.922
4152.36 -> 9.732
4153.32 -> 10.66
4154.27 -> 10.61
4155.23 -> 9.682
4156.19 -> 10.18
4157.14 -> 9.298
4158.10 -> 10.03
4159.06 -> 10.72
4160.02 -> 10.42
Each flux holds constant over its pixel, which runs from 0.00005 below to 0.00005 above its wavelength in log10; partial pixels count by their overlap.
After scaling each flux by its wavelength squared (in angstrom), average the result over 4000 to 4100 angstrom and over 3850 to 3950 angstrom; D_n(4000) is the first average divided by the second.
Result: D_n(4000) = 1.3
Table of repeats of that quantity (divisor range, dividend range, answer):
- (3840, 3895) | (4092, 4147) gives 1.30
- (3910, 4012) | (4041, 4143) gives 1.18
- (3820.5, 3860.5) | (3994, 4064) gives 1.55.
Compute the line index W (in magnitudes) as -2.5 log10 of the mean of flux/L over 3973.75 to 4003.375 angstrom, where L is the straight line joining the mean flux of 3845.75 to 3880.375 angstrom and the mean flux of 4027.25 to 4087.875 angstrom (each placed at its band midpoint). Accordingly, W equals 0.09 mag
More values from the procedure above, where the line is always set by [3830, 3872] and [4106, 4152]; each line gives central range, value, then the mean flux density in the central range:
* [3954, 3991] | 0.17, 7.22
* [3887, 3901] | 0.24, 6.38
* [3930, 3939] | 0.25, 6.54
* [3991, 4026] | -0.14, 9.89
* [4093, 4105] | 0.38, 6.55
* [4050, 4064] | -0.16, 10.4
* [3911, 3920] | -0.17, 9.51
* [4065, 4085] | -0.09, 9.88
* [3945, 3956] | -0.09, 9.01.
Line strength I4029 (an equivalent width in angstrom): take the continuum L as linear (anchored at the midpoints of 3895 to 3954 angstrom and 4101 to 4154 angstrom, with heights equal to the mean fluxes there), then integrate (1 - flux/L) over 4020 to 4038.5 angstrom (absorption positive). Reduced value -3.1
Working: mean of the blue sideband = 8.5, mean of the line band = 10.3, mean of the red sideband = 9.18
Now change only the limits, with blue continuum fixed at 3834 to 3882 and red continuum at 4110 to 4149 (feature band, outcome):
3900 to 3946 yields -1.3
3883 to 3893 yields 3.1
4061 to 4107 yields 3.5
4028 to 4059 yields -4.4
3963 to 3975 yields 4.9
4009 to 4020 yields -1.3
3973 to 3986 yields 1.5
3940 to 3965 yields 0.2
